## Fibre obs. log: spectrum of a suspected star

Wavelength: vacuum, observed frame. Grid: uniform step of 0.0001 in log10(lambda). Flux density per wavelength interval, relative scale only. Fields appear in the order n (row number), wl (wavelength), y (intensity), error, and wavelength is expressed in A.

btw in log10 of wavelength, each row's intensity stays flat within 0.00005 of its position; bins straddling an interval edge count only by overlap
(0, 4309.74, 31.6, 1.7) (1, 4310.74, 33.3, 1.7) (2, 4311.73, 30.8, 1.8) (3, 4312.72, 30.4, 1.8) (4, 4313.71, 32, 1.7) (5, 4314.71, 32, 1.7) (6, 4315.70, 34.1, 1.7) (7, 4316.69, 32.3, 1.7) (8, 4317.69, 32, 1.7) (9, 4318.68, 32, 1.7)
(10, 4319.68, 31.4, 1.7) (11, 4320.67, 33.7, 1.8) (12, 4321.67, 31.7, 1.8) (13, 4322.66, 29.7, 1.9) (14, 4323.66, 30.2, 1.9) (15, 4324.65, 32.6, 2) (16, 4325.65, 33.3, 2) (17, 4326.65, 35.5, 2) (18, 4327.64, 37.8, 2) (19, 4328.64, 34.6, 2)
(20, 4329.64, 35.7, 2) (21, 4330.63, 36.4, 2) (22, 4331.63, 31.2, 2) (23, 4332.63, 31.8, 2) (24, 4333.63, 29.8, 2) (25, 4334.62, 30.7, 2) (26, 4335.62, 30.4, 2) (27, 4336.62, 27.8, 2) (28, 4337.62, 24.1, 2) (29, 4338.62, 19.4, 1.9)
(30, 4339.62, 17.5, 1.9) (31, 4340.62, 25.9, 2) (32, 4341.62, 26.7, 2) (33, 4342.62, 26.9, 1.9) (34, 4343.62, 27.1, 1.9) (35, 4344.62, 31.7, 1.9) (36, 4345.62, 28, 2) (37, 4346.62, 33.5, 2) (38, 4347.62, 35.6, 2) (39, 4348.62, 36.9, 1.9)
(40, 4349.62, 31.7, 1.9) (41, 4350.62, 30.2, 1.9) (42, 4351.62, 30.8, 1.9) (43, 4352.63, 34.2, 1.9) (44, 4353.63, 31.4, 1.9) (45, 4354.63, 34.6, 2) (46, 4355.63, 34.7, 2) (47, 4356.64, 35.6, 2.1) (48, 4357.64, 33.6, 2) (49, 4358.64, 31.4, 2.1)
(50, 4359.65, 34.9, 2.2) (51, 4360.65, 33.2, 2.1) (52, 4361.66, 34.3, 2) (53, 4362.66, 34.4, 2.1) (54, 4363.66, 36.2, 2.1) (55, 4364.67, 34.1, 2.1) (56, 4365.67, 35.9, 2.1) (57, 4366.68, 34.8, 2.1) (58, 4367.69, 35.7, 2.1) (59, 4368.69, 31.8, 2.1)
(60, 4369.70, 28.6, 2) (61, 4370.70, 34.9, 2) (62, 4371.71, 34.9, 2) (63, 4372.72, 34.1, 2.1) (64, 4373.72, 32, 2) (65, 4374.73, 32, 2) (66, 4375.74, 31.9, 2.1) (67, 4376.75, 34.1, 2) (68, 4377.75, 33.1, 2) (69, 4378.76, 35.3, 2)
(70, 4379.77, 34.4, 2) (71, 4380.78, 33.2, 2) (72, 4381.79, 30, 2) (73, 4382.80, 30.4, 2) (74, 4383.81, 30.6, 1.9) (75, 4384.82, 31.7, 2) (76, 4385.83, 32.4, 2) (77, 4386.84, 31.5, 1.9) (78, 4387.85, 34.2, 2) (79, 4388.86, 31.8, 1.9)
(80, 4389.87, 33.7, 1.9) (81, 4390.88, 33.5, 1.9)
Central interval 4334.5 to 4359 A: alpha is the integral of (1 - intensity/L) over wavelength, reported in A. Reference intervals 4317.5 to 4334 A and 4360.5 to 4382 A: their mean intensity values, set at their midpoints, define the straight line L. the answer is 2.4 A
